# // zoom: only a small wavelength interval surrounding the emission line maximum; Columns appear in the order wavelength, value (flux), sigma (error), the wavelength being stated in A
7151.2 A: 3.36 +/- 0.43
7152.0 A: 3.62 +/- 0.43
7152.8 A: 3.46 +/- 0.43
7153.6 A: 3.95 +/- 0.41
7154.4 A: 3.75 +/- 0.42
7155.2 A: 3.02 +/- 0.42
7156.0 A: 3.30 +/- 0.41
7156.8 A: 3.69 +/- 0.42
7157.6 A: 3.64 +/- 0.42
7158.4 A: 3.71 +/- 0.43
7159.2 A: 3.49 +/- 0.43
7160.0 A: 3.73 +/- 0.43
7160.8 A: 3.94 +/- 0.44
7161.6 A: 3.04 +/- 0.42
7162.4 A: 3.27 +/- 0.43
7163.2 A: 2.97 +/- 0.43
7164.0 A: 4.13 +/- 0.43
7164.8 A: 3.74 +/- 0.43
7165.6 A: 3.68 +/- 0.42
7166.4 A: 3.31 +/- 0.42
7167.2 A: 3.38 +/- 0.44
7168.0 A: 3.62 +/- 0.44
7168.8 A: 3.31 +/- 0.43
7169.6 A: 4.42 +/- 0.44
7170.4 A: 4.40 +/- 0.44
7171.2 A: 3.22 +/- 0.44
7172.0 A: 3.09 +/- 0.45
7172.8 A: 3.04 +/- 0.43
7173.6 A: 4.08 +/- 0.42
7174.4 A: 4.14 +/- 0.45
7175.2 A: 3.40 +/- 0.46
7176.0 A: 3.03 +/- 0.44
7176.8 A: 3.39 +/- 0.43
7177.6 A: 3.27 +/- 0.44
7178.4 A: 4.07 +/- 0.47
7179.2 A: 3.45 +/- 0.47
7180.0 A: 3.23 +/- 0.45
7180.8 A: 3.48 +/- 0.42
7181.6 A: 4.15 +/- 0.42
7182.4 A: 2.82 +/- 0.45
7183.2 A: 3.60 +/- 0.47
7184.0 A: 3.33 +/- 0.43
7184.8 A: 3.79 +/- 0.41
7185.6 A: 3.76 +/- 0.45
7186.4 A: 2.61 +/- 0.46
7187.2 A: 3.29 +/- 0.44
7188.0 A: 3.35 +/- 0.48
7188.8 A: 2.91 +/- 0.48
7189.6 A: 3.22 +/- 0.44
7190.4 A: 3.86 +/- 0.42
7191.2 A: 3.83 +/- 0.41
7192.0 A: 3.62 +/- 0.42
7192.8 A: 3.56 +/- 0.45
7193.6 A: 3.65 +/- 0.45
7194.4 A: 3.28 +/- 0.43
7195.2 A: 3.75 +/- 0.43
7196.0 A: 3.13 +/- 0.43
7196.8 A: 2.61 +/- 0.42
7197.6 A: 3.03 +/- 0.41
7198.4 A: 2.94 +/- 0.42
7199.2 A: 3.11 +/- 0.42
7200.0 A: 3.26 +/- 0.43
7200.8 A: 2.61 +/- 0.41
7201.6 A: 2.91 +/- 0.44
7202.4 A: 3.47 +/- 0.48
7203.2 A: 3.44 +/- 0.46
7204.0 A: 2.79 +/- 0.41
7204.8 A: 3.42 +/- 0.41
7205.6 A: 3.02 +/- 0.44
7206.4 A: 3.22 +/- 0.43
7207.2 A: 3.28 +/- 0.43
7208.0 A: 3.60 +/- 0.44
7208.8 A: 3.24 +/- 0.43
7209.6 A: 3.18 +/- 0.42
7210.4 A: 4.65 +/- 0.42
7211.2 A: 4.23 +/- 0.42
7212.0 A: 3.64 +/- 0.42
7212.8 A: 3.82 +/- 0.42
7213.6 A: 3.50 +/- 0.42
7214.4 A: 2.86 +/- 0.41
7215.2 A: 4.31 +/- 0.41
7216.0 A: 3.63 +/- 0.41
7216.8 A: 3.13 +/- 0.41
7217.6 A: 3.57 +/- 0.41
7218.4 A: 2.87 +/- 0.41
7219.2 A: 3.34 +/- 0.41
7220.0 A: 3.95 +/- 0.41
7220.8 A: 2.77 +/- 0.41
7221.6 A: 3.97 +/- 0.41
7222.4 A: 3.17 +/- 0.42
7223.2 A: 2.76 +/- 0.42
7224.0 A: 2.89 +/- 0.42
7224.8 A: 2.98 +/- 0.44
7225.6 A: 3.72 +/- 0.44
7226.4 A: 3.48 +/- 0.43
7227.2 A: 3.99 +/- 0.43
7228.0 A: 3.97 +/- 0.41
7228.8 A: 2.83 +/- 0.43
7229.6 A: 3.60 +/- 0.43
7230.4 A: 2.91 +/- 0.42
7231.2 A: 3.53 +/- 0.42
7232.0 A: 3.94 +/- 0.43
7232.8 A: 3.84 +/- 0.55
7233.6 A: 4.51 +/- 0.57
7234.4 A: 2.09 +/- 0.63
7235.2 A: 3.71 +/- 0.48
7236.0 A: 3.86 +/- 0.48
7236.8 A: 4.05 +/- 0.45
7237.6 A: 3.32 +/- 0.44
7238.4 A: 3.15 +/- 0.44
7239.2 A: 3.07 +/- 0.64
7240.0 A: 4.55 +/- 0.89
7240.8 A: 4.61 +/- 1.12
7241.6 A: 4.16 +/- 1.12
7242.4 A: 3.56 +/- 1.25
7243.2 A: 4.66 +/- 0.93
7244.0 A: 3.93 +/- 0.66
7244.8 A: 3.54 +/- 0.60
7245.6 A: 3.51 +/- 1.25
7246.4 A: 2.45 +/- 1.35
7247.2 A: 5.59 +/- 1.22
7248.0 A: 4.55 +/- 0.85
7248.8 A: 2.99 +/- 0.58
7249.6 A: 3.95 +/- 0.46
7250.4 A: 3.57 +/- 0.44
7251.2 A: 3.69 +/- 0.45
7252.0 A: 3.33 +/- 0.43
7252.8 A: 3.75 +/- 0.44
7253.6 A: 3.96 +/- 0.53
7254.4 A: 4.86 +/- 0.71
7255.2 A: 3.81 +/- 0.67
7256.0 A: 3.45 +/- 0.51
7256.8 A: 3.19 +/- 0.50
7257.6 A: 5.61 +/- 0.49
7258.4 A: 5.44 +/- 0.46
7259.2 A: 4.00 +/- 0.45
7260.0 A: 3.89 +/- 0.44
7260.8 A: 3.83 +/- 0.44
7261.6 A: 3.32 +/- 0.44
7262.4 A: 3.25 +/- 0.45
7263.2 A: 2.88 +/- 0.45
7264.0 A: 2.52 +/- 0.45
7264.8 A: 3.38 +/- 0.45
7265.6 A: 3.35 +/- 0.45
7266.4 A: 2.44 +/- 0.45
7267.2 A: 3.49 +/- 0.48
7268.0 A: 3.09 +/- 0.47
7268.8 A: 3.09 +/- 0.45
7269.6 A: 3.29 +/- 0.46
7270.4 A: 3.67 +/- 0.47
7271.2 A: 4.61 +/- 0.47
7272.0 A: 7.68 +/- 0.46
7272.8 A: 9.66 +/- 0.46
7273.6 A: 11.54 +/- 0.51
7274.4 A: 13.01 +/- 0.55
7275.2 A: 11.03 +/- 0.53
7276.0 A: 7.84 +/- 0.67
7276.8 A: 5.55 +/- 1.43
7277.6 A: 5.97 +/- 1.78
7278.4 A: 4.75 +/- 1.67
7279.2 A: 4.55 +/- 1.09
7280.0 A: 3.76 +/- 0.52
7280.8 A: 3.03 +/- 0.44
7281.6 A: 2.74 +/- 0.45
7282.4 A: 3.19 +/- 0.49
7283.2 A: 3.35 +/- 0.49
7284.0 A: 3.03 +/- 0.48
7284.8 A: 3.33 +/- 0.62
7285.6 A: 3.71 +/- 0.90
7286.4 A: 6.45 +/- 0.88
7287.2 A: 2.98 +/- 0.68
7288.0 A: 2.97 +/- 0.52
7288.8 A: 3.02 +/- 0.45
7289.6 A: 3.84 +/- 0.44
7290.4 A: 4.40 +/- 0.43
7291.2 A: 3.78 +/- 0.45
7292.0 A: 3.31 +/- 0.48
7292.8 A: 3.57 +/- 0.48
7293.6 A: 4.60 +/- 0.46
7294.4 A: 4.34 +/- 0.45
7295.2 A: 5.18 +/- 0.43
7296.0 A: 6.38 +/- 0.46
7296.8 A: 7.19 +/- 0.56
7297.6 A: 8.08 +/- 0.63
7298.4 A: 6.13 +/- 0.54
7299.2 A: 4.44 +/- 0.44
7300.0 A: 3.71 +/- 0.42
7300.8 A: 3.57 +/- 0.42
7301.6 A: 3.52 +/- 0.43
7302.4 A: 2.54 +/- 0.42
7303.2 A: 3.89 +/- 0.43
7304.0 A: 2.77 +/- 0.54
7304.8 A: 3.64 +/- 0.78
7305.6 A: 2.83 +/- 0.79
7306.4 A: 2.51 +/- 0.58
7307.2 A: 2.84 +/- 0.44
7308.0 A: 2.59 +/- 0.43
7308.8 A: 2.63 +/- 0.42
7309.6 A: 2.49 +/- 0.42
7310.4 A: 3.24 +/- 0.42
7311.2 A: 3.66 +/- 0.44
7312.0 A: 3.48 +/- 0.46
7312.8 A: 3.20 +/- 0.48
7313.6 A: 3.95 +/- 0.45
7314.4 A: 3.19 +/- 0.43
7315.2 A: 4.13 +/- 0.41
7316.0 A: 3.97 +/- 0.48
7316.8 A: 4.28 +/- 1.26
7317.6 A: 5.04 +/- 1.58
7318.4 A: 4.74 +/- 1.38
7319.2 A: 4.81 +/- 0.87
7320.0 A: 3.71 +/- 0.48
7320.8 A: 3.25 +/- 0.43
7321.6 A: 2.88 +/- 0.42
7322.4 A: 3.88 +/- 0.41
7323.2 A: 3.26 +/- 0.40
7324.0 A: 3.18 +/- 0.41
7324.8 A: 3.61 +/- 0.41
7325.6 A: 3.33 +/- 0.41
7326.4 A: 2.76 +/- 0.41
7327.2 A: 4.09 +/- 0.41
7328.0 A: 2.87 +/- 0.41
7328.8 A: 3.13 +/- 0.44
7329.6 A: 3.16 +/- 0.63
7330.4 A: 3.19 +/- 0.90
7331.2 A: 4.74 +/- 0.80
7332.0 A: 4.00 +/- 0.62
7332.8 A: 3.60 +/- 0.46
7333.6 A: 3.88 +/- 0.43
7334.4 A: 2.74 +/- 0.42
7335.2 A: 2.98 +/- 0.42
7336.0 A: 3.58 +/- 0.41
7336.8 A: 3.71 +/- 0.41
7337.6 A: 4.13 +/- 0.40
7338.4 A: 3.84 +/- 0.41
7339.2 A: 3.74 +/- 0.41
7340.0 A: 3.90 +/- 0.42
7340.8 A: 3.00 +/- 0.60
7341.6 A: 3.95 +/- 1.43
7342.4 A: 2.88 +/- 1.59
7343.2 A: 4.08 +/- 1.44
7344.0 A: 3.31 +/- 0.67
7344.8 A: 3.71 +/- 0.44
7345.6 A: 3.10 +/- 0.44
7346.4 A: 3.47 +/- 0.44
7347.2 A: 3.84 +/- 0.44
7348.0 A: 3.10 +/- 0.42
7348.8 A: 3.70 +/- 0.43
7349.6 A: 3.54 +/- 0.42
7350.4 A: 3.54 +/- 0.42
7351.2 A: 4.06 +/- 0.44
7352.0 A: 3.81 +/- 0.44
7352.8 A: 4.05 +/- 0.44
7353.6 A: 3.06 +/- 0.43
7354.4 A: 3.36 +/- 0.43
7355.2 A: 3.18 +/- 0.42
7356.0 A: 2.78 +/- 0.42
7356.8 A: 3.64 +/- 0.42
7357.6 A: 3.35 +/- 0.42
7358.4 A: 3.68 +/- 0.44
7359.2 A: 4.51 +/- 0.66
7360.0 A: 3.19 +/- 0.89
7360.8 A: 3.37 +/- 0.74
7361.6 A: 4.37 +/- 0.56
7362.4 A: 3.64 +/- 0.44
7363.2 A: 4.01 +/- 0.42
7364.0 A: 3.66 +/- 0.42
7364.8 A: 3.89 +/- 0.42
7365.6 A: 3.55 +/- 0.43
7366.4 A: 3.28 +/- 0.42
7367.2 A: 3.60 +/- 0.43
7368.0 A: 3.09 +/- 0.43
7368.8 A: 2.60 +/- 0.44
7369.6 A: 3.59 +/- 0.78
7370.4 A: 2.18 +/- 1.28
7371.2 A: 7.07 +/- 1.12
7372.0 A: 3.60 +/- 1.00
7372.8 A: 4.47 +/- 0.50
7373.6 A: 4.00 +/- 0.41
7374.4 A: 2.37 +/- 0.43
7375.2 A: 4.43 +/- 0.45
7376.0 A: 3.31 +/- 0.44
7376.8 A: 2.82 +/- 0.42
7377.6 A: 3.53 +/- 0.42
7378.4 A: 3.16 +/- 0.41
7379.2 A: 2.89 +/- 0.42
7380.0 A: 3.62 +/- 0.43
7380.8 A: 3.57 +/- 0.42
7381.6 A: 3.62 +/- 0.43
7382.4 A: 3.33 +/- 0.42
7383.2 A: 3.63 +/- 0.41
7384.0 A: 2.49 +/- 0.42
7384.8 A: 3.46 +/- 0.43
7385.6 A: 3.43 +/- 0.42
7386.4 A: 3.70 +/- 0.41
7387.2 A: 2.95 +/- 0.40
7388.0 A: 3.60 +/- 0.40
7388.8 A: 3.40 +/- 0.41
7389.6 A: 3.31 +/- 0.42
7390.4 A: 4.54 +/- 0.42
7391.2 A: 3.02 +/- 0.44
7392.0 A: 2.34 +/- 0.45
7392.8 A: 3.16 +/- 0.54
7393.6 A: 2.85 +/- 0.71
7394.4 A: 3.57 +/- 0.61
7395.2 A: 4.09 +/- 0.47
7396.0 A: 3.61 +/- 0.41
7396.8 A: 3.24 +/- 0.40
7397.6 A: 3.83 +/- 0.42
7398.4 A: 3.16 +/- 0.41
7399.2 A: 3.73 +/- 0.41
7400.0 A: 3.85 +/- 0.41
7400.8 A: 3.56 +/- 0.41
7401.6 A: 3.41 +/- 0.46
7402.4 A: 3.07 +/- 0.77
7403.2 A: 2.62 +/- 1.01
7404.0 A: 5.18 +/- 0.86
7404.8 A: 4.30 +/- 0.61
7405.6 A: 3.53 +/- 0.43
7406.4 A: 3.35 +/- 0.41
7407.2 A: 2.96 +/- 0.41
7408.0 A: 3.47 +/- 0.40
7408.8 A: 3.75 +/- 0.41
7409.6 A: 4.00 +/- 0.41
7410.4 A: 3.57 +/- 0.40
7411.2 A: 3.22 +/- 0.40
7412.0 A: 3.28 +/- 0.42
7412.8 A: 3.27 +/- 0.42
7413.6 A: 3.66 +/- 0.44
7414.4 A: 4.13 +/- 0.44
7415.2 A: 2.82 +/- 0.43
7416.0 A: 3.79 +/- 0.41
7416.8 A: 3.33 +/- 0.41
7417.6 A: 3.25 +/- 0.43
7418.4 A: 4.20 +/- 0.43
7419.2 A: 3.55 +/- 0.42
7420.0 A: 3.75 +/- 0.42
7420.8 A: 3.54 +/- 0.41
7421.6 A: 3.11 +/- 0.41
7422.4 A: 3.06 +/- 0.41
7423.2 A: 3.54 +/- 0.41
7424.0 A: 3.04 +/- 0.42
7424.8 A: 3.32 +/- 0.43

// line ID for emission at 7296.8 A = [N II]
